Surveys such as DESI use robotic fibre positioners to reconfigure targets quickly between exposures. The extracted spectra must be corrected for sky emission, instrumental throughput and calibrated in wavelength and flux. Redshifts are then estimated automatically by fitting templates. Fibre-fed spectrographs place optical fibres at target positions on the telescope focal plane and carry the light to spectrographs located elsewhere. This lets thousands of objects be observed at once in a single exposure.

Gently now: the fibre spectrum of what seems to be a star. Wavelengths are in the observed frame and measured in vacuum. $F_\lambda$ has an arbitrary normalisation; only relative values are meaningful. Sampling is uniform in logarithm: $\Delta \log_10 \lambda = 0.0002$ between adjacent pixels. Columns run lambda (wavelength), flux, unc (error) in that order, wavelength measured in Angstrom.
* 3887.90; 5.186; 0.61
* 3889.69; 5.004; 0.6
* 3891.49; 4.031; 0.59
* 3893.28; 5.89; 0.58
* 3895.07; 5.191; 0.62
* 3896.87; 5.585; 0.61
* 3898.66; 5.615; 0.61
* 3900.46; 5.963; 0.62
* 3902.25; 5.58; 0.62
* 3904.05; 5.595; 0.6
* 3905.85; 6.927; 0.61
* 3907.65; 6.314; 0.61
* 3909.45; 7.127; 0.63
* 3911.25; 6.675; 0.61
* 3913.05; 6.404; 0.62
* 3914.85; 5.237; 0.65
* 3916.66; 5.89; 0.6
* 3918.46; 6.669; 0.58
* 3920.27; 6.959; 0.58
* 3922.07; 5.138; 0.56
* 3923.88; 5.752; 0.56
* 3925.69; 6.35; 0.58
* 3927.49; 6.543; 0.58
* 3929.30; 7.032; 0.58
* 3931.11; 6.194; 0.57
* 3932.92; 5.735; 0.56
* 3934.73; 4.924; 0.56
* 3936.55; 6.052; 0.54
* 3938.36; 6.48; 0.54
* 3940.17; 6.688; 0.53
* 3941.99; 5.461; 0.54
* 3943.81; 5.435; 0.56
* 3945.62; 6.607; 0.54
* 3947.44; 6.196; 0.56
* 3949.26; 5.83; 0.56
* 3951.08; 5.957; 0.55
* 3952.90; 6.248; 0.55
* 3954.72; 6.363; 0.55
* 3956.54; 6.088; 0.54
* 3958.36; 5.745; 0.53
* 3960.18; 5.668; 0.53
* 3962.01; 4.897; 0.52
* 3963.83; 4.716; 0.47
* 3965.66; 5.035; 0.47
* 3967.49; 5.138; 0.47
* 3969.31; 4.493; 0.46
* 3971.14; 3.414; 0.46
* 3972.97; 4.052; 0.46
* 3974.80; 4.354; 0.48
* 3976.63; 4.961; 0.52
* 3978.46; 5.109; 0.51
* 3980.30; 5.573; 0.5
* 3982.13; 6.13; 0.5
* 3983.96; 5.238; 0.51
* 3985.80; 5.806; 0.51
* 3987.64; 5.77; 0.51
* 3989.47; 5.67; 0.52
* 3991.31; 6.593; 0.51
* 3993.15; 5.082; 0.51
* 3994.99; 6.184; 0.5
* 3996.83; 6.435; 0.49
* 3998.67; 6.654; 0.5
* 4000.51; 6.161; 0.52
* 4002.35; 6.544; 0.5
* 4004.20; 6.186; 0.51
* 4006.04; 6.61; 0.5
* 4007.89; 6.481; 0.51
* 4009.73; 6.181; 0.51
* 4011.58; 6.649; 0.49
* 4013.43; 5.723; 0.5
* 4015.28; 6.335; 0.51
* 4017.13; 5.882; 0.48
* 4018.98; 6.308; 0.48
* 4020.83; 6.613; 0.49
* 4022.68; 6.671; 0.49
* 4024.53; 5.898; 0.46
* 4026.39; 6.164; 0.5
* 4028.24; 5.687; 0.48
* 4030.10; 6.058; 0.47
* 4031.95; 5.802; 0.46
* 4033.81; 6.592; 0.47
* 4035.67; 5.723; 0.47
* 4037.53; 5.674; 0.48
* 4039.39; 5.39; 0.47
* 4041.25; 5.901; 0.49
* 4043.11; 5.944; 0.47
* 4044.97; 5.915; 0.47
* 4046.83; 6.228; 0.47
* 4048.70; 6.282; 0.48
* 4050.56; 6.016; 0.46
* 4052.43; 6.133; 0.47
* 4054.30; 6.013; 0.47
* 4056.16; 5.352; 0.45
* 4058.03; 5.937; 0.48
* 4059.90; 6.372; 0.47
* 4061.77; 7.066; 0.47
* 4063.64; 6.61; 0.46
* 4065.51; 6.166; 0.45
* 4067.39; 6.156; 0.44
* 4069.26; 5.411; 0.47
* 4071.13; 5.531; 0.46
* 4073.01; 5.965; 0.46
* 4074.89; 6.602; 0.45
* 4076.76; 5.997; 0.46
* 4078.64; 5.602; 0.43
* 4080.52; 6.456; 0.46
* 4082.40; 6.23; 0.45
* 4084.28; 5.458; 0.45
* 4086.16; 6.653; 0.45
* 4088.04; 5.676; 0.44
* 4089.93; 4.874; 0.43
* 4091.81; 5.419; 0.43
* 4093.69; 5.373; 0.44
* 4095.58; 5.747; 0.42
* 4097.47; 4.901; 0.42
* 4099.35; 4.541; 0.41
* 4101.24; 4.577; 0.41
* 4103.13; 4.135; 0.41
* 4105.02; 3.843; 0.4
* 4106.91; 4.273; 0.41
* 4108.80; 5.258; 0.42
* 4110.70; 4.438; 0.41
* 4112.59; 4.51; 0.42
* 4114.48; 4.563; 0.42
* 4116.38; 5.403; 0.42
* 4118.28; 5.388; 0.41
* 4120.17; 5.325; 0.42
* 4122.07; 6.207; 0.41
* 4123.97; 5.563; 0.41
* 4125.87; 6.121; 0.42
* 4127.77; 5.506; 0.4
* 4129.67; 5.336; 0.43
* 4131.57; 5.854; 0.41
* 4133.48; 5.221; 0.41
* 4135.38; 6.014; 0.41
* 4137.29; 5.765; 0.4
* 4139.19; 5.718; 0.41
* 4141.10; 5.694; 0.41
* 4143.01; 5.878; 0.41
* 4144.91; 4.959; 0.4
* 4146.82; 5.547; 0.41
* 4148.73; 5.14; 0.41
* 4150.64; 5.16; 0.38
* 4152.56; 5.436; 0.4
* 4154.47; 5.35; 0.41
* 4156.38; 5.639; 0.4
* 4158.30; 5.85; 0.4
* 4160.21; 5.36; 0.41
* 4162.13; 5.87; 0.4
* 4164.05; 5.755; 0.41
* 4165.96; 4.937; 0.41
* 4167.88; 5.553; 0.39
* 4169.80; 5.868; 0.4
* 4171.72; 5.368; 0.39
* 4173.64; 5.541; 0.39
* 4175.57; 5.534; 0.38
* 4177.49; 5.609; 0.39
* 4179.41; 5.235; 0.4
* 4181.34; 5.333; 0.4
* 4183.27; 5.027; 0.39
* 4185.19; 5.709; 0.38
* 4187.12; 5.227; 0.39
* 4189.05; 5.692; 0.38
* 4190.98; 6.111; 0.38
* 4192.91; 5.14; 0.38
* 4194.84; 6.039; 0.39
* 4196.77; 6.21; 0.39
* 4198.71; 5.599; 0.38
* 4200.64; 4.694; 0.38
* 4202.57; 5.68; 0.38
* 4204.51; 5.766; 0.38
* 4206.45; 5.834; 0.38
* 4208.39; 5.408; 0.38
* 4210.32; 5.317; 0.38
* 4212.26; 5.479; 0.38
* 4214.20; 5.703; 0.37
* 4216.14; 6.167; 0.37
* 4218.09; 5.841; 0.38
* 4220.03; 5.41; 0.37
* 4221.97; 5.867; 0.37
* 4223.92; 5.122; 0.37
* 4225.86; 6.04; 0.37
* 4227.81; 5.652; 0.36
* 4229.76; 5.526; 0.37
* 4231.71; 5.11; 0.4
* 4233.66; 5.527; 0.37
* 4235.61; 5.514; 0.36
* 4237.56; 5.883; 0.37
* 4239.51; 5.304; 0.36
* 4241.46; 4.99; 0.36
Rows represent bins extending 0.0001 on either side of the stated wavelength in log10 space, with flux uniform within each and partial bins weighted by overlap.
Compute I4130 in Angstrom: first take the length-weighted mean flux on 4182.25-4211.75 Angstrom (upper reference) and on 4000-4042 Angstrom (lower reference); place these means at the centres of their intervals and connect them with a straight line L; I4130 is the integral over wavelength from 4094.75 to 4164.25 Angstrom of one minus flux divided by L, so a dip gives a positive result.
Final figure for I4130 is 5.9 Angstrom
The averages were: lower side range 6.14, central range 5.29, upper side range 5.56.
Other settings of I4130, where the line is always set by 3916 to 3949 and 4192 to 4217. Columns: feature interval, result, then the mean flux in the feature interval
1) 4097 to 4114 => 3.8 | 4.49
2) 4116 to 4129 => 0.3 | 5.65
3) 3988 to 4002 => -0.3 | 6.12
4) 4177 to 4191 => 0.5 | 5.45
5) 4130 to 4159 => 0.9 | 5.54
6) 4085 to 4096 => 0.4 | 5.61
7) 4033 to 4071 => -0.9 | 6.03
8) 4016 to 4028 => -0.6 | 6.23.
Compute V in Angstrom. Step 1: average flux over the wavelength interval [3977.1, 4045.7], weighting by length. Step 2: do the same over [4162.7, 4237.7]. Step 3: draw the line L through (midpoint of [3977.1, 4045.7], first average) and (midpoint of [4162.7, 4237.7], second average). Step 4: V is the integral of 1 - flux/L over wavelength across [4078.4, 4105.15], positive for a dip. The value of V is 2.3 Angstrom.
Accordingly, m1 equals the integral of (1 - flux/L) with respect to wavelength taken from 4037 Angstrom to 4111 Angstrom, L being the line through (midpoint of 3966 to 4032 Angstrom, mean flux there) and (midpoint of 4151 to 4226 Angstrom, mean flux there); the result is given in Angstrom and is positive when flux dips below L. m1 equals 0.5 Angstrom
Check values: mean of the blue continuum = 5.79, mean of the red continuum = 5.56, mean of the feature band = 5.66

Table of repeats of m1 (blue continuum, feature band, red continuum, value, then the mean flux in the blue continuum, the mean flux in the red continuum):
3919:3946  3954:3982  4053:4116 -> 4.20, 6.09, 5.51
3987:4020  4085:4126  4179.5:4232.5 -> 5.40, 6.2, 5.58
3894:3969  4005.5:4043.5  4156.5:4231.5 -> -1.93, 5.94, 5.58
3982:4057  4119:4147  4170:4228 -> 0.54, 6.07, 5.58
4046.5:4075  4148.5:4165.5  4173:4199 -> 0.55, 6.1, 5.57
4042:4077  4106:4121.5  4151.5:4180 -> 2.33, 6.09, 5.53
